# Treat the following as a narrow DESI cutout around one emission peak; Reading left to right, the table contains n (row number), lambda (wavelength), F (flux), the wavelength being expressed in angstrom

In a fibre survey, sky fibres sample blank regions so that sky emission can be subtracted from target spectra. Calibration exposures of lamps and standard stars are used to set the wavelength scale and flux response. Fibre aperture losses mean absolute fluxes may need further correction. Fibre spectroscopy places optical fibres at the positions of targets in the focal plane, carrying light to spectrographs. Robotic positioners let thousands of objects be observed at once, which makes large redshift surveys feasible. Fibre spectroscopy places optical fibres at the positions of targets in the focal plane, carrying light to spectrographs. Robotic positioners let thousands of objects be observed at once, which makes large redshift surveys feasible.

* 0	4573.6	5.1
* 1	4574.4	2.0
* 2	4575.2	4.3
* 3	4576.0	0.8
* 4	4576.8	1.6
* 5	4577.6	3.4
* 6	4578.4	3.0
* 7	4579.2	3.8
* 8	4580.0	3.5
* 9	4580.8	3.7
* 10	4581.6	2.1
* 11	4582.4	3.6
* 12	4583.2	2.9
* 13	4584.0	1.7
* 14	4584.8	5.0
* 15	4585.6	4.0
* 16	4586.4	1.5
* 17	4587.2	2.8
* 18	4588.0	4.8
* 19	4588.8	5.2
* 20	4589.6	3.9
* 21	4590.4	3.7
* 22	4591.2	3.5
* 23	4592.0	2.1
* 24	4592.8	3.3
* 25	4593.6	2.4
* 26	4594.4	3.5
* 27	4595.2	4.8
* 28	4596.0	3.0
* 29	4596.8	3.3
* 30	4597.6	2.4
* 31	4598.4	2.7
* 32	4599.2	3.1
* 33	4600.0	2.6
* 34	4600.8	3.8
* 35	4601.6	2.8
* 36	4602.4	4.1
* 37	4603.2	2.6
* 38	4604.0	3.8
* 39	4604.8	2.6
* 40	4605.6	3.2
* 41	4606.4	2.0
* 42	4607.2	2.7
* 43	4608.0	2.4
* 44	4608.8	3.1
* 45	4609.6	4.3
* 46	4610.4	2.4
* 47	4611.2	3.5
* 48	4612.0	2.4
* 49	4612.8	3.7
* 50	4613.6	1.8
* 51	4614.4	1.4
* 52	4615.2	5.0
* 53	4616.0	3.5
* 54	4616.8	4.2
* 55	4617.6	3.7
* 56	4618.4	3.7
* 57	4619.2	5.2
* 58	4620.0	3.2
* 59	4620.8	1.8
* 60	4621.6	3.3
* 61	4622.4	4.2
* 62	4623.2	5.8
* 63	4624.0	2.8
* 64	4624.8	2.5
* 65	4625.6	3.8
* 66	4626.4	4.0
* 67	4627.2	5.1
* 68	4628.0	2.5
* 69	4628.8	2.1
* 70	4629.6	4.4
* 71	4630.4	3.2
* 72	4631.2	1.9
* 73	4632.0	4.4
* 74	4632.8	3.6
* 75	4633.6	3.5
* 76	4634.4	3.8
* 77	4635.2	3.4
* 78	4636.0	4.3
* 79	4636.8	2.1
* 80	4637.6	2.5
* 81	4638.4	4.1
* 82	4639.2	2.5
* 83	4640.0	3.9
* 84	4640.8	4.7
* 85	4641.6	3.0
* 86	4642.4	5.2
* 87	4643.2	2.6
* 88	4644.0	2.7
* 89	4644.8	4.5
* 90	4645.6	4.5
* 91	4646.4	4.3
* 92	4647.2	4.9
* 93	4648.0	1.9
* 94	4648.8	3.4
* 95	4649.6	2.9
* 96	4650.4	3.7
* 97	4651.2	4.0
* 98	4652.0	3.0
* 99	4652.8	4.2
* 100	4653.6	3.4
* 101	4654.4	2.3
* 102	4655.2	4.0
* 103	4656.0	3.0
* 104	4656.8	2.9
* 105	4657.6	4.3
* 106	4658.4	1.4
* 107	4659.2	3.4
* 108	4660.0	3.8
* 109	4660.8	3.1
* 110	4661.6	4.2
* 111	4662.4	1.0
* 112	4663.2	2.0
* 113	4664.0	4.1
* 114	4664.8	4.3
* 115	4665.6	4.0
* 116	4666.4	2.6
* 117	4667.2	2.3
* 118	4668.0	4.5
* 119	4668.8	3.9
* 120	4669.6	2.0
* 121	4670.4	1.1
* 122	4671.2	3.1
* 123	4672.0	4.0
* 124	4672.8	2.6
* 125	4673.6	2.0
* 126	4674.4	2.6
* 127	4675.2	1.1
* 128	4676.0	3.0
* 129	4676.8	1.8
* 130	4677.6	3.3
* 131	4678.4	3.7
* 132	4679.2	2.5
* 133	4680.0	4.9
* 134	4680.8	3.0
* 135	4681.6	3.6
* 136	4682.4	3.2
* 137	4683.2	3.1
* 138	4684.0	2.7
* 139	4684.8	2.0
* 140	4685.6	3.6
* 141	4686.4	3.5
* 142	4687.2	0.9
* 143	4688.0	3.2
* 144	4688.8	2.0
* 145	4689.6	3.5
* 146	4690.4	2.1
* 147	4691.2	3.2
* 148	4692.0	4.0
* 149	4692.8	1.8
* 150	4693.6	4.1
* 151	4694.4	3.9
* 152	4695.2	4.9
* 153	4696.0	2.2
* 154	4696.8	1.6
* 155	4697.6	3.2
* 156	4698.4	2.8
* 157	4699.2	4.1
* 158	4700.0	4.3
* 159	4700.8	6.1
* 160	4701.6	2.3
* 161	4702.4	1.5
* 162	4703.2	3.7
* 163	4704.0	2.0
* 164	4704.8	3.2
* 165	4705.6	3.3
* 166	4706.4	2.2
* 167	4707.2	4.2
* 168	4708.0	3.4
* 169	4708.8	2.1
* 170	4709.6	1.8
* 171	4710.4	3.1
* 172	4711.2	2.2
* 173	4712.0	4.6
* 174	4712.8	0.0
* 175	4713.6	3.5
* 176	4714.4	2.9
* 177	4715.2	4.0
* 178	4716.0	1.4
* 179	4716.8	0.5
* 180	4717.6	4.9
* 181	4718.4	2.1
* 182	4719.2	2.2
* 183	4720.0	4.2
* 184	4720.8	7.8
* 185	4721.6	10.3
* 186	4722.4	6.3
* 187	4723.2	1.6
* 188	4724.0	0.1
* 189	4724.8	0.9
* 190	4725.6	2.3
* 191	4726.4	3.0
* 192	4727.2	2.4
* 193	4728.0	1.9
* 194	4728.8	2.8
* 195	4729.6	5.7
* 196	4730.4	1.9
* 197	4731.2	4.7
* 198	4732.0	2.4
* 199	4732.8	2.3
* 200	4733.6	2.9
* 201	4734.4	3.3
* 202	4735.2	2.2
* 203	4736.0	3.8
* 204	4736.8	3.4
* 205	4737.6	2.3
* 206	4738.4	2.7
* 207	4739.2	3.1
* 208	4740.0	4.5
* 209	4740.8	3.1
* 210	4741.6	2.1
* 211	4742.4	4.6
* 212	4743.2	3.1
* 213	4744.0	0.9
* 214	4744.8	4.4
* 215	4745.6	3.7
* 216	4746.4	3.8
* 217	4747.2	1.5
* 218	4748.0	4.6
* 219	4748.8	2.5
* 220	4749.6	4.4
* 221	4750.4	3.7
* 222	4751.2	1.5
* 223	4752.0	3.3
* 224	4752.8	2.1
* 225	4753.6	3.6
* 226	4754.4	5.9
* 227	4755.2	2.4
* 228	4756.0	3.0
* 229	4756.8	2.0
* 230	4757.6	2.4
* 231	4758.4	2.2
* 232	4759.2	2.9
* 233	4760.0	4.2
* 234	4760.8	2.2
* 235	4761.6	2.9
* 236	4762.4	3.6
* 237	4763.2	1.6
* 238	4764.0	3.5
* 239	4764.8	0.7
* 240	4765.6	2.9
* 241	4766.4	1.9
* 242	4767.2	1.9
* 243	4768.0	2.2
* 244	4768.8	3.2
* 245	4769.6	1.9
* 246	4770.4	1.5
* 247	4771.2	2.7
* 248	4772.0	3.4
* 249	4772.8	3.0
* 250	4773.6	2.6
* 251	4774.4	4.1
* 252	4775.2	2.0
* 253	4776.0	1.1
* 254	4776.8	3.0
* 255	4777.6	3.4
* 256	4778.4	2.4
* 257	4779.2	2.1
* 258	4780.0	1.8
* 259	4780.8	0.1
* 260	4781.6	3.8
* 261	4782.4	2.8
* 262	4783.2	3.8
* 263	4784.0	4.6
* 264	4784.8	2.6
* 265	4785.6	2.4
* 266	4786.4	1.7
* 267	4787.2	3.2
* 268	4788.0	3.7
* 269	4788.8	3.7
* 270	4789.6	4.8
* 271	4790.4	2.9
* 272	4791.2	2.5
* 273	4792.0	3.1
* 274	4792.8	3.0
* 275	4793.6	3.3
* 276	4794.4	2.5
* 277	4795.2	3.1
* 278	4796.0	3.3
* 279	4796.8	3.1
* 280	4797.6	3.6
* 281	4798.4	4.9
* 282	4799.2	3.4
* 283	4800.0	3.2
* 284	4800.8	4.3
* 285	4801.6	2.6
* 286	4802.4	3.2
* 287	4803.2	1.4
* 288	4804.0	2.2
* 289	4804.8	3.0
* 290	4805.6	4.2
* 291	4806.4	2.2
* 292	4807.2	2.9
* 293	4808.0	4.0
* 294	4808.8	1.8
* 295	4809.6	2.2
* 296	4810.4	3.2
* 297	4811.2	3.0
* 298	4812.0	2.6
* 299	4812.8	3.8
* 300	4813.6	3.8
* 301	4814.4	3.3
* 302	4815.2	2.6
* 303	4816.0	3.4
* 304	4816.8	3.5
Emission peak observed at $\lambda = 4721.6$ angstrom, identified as Hgamma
